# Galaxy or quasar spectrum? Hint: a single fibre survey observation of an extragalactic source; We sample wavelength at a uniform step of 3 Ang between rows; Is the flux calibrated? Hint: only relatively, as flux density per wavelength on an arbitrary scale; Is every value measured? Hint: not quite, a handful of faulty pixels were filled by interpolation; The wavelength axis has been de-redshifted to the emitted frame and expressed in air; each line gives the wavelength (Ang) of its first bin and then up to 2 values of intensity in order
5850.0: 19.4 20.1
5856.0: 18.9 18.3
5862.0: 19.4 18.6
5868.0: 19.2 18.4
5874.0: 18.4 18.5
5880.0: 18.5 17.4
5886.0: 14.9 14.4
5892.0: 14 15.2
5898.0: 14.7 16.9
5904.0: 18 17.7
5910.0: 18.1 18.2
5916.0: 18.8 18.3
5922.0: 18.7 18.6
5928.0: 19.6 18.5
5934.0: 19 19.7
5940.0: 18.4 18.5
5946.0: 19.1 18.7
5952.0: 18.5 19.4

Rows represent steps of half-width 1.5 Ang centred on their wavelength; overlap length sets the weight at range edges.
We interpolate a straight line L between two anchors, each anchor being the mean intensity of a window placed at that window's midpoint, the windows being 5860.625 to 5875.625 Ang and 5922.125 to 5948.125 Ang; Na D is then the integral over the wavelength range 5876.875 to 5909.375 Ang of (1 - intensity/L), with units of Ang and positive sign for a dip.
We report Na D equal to 4.3 Ang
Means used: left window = 18.8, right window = 18.9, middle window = 16.3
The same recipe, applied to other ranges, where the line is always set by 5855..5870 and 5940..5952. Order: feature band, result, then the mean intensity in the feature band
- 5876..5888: 1.06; 17.2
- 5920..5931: -0.08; 18.9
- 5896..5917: 1.53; 17.4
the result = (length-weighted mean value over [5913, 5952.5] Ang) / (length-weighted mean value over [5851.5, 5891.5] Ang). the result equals 1.05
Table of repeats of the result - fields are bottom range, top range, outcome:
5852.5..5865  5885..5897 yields 0.77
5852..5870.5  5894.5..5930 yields 0.94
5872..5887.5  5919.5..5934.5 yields 1.07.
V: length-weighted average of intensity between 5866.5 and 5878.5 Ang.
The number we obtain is 18.6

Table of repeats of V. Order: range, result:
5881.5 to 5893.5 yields 15.2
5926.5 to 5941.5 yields 19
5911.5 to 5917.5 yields 18.5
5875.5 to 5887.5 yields 17.3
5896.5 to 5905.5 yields 16.5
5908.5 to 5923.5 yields 18.4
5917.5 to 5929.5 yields 18.8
